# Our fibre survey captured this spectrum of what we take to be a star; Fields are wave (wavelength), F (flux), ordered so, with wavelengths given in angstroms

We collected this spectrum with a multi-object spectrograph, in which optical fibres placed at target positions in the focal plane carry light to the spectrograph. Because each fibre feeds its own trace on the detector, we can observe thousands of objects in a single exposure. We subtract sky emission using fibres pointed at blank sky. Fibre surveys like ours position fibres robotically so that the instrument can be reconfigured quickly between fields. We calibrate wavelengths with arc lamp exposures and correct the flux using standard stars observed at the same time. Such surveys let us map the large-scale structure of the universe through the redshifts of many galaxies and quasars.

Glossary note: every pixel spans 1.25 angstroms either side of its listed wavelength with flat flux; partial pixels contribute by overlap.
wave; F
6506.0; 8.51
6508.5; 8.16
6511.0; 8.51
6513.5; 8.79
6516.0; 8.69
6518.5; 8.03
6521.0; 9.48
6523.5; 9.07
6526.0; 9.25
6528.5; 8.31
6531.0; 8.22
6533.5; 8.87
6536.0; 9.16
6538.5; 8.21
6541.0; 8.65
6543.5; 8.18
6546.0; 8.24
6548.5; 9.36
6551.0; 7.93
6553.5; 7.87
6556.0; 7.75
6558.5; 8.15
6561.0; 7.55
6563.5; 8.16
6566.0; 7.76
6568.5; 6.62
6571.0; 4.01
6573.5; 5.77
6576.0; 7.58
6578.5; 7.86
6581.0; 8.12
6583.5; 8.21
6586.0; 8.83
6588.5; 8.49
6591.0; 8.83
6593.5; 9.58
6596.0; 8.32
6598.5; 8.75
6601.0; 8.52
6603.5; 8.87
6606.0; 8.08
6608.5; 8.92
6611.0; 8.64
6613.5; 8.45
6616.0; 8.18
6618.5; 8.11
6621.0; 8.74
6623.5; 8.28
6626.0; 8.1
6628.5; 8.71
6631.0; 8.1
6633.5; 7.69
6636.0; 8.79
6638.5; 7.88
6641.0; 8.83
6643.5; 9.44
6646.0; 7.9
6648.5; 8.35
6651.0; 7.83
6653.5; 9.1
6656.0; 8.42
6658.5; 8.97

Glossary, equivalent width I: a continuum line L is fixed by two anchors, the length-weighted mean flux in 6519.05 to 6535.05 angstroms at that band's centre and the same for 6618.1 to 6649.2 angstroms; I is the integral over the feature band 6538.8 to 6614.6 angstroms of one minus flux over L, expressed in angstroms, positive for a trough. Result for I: 4.9 angstroms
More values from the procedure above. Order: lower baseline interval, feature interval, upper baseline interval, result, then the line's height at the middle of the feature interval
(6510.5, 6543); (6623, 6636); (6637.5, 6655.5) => 0.4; 8.51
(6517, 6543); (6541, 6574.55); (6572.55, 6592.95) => 3.3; 8.36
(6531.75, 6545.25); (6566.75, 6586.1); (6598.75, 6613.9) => 3.5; 8.59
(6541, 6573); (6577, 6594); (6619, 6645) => -1.2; 7.94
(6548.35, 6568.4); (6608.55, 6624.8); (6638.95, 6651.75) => -0.3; 8.28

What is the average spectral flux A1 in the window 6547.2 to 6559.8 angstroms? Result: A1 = 8.21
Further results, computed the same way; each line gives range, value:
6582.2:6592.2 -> 8.59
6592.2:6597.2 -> 8.96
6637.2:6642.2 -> 8.35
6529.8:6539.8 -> 8.62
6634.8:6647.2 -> 8.57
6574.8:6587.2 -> 8.12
